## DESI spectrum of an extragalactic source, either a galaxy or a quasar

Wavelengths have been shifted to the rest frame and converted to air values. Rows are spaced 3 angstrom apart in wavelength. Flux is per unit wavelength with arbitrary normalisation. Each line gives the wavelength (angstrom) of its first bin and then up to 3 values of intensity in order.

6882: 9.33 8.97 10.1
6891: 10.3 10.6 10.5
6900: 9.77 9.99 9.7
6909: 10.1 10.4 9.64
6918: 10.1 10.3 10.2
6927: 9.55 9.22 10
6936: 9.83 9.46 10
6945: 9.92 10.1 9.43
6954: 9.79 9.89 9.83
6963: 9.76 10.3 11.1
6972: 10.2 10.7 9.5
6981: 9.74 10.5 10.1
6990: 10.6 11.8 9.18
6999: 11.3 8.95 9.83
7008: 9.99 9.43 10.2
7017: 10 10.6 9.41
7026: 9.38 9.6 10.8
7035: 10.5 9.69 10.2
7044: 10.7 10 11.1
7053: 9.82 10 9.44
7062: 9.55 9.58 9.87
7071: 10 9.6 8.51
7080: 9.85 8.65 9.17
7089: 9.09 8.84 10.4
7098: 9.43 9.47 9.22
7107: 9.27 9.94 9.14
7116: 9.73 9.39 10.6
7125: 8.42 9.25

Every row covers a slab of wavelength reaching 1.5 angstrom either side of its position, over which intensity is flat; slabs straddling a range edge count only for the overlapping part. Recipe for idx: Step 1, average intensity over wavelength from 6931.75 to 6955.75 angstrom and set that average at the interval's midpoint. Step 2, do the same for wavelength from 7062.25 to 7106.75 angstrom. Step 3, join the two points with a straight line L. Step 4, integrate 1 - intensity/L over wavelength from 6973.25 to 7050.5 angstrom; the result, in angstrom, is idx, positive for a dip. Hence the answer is -4.2 angstrom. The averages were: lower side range 9.82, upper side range 9.41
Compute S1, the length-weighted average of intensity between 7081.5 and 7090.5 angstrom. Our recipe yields 8.97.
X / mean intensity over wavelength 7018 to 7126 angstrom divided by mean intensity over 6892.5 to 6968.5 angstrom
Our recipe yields 0.97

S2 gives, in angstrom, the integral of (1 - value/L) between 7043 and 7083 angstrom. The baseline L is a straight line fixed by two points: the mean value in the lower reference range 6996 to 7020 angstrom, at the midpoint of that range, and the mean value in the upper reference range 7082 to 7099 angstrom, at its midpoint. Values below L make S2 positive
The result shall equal -1.2 angstrom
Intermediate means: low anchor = 9.95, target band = 9.79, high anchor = 9.28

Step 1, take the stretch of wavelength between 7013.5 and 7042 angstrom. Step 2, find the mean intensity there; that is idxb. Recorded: 10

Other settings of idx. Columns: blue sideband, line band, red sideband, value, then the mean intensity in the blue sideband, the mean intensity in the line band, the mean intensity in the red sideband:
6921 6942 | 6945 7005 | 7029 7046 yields -0.86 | 9.77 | 10.1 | 10.3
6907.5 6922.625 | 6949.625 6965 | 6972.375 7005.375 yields 0.62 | 10.1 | 9.76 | 10.2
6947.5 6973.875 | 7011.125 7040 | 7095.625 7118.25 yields -0.57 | 10.1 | 10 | 9.49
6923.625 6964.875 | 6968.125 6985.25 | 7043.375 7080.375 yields -0.82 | 9.78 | 10.3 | 9.83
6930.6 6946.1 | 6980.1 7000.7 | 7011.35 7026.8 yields -1.24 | 9.8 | 10.5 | 9.91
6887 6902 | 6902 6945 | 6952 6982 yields 1.22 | 10.3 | 9.89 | 10.1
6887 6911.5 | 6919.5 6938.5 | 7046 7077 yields 0.48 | 10.1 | 9.83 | 9.83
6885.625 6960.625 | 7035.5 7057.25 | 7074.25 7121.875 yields -1.56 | 9.94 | 10.2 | 9.38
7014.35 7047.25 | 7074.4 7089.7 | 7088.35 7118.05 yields 0.88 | 10.1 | 9.09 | 9.46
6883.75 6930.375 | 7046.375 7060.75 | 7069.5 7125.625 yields -0.77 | 9.99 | 10.1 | 9.42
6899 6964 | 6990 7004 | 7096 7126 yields -0.85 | 9.86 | 10.3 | 9.49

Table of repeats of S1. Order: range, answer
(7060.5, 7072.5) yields 9.75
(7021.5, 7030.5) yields 9.46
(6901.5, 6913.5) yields 10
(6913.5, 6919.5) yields 9.87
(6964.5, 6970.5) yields 10.7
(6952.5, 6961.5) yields 9.84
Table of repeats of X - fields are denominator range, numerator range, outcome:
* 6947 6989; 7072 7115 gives 0.93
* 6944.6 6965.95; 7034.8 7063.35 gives 1.02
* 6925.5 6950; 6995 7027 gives 1.01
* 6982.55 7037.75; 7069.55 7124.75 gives 0.93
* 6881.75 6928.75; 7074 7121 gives 0.94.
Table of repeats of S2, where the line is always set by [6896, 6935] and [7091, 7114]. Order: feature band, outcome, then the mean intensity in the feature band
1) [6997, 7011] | -0.28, 9.92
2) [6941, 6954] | 0.03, 9.85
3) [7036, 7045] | -0.51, 10.2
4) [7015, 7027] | -0.24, 9.88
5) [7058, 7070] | -0.07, 9.63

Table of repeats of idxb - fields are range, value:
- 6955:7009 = 10.2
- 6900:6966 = 9.87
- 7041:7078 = 9.88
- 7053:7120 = 9.47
